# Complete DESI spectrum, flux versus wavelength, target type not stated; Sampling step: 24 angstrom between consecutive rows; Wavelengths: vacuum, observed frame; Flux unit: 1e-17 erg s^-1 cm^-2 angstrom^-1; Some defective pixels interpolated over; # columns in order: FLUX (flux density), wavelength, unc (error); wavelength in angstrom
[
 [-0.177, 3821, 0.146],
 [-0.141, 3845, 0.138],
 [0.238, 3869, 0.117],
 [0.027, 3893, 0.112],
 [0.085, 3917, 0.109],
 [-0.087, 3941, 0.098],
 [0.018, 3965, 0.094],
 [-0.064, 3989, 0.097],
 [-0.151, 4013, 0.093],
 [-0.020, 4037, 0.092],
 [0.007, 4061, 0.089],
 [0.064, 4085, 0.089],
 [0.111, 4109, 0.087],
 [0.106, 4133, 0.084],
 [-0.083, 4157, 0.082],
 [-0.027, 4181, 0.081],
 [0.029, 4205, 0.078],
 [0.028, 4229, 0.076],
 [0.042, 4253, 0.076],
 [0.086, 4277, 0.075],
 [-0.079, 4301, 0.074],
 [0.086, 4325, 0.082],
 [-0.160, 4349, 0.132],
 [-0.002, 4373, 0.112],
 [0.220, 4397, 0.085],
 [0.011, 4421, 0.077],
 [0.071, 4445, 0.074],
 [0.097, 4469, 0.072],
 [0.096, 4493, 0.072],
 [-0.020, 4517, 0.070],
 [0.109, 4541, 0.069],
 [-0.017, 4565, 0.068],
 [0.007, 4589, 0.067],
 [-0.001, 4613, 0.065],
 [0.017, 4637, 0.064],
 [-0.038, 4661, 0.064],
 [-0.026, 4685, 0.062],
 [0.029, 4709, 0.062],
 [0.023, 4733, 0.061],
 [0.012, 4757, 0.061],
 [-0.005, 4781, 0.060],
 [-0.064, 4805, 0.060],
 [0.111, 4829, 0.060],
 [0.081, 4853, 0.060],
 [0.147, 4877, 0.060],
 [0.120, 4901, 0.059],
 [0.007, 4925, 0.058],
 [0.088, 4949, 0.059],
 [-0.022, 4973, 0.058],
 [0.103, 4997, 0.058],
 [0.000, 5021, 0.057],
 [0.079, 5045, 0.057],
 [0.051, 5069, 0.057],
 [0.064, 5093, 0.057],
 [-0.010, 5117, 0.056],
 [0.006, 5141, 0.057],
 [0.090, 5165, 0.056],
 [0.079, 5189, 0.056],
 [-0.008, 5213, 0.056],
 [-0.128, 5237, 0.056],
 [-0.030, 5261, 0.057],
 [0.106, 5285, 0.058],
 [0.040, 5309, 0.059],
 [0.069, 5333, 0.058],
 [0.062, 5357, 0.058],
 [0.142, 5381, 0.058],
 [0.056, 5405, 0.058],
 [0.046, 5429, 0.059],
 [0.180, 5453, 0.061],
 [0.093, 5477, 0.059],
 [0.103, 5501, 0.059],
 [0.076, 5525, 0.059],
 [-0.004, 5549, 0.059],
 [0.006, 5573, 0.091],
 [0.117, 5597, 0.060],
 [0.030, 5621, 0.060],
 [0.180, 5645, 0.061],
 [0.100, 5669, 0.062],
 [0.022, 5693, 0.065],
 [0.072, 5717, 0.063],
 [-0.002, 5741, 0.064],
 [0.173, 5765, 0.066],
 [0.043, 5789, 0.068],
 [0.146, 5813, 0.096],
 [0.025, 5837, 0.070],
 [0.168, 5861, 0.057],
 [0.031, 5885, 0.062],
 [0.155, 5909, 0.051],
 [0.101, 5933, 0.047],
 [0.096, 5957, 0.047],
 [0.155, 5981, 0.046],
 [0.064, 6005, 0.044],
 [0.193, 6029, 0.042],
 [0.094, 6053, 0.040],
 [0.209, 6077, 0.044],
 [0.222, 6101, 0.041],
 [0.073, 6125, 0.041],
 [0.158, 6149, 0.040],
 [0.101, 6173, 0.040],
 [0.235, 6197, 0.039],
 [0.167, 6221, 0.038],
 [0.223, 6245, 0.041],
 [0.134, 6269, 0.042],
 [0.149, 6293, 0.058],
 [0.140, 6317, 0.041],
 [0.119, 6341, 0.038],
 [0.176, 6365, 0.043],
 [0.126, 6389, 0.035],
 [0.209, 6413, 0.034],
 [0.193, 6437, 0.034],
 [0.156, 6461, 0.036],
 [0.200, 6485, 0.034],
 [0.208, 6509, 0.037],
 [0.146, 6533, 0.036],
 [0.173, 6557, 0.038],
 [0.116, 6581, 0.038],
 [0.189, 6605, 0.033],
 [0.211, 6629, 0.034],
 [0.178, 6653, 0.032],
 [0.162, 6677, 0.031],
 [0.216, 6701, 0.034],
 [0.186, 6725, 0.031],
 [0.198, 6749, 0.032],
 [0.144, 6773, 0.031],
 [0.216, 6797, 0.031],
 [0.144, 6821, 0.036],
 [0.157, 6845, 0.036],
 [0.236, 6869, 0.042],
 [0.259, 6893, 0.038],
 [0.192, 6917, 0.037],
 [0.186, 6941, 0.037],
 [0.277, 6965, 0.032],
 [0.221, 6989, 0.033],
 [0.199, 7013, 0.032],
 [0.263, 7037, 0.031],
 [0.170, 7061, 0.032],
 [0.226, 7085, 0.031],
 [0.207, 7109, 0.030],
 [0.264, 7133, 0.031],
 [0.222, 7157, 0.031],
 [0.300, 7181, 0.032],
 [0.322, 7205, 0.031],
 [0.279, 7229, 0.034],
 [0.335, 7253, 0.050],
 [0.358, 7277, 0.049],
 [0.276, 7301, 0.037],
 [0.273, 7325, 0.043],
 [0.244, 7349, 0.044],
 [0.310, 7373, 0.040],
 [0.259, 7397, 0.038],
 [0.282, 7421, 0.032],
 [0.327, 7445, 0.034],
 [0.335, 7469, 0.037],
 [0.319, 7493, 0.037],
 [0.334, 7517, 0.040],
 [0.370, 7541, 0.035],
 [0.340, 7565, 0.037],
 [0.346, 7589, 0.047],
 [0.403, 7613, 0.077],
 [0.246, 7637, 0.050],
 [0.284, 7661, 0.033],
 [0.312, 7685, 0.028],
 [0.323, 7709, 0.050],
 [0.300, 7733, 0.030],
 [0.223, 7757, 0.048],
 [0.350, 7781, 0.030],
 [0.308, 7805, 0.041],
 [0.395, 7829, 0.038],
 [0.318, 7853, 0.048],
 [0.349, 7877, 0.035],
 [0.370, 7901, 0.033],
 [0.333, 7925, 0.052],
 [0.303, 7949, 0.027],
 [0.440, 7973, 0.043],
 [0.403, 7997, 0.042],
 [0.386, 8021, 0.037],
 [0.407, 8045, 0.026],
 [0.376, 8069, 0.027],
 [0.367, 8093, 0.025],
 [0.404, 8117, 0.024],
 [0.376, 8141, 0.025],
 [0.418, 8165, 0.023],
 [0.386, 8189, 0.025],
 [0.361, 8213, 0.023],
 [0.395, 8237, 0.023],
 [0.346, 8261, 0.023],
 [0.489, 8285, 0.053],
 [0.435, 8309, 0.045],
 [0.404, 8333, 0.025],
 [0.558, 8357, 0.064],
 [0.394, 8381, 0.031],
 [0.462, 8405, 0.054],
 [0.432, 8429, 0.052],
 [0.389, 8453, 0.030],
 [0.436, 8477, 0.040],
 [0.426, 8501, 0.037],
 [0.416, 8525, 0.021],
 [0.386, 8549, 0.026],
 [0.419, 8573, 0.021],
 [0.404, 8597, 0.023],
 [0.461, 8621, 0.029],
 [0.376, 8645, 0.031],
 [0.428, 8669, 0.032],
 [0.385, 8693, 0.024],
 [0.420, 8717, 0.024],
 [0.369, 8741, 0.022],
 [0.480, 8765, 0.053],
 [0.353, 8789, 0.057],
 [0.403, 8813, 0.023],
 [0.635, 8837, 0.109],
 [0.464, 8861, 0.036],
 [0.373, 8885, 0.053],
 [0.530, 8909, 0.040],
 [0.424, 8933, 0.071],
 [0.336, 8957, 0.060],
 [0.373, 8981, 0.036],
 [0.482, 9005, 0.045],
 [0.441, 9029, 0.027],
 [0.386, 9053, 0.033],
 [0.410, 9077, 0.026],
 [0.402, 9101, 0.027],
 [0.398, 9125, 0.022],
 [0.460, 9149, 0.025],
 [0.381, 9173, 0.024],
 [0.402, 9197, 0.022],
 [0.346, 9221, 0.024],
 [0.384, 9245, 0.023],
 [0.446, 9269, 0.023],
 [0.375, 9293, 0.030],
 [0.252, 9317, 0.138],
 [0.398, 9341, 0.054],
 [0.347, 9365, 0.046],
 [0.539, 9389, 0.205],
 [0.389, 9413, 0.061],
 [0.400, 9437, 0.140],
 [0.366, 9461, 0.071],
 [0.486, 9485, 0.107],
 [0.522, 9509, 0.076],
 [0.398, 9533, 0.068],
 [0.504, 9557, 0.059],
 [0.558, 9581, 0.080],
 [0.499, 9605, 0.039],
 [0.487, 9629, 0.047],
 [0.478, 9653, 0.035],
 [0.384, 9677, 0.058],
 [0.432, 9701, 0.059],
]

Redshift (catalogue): 0.781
